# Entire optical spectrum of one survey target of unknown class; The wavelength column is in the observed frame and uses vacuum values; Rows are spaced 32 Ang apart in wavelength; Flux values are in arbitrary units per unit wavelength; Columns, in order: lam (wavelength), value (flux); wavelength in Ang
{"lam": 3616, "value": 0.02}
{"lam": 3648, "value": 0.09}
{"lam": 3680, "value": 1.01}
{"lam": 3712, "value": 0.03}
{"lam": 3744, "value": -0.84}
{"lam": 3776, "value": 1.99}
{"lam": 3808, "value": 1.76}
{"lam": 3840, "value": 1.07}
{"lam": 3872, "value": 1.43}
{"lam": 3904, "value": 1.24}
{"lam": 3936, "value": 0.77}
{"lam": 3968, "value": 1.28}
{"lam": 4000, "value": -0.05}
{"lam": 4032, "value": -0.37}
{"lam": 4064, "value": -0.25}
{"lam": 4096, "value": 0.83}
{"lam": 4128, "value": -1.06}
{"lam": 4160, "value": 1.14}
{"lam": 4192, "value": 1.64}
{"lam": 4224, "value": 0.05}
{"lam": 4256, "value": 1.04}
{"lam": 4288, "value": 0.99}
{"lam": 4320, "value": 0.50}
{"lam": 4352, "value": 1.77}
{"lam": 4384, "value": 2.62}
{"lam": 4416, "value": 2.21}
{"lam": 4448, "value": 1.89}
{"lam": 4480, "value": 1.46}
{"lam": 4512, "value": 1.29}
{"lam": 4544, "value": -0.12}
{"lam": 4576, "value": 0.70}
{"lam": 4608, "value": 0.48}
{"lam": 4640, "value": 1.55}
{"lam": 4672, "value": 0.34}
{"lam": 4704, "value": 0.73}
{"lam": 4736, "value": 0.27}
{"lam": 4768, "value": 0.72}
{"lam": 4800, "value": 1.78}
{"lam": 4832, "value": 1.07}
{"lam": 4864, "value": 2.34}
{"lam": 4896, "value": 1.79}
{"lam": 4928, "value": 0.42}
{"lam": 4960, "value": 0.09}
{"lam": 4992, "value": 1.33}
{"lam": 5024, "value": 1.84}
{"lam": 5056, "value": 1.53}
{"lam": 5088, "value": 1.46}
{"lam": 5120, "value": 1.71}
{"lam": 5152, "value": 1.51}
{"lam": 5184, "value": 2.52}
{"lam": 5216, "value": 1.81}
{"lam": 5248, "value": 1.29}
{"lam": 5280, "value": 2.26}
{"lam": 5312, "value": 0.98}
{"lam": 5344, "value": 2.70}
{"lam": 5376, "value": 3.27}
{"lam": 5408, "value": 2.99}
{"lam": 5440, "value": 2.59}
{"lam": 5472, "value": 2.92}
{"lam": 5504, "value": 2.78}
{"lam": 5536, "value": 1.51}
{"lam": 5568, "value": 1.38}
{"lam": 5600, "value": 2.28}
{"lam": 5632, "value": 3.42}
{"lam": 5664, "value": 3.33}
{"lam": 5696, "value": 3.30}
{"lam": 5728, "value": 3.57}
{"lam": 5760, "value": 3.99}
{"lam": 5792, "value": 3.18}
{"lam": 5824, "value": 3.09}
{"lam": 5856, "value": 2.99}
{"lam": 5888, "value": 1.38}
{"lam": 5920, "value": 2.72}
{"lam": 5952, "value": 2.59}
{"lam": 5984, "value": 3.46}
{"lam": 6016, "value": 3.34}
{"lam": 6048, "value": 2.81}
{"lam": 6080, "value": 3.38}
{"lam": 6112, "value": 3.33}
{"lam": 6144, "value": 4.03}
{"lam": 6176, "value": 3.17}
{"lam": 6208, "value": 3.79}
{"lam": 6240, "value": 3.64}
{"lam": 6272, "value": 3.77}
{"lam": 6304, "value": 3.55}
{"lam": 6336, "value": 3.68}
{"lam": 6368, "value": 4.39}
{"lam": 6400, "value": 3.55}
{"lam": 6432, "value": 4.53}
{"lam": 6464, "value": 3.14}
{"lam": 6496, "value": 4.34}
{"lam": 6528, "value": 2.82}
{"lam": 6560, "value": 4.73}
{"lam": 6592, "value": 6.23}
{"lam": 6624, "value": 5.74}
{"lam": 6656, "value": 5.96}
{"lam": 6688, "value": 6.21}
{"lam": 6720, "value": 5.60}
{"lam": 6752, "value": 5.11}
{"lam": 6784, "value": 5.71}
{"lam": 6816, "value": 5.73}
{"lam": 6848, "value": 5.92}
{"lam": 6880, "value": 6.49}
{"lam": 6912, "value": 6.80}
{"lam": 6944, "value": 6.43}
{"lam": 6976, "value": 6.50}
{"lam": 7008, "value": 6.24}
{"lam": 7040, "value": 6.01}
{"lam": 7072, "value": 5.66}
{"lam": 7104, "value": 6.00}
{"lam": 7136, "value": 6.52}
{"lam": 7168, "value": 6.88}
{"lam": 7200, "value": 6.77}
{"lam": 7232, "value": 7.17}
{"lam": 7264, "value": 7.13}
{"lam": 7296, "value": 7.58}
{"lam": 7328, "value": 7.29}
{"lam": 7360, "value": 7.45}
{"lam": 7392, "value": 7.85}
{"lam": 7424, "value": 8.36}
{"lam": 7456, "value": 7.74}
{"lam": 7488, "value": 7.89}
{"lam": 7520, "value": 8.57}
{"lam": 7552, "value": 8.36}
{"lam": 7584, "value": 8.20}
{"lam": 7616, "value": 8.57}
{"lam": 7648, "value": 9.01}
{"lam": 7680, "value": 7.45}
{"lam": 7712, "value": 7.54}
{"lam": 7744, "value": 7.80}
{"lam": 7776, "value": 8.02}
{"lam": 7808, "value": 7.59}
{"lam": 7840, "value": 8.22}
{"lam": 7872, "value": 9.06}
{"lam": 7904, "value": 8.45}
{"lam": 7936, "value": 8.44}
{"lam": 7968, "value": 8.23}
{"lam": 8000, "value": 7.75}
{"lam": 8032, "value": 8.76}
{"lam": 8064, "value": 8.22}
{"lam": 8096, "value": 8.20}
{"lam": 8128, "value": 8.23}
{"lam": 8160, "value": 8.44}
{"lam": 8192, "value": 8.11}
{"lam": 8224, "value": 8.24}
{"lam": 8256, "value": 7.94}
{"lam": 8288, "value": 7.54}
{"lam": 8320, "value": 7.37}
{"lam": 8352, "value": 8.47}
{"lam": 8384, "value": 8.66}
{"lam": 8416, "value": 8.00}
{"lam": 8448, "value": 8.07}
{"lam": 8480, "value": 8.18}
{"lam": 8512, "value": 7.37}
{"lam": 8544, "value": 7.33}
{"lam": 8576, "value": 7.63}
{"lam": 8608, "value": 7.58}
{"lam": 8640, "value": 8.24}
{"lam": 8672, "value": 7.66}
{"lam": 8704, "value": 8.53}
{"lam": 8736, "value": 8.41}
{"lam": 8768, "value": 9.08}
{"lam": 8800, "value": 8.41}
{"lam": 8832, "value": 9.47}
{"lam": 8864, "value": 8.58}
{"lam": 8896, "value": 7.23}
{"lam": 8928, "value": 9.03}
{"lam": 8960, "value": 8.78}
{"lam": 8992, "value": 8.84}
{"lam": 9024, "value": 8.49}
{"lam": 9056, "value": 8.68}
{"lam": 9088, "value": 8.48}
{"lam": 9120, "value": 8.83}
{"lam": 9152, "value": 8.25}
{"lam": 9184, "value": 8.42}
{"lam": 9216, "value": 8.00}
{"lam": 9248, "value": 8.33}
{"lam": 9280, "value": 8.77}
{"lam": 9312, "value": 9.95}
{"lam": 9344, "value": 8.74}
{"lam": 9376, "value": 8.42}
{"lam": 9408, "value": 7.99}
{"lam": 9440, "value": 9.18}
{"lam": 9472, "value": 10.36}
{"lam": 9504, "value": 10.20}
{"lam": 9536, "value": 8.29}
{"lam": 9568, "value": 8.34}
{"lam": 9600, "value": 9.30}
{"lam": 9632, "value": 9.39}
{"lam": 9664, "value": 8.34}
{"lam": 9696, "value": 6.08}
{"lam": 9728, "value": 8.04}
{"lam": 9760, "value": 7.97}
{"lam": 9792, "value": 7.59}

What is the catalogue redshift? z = 0.646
